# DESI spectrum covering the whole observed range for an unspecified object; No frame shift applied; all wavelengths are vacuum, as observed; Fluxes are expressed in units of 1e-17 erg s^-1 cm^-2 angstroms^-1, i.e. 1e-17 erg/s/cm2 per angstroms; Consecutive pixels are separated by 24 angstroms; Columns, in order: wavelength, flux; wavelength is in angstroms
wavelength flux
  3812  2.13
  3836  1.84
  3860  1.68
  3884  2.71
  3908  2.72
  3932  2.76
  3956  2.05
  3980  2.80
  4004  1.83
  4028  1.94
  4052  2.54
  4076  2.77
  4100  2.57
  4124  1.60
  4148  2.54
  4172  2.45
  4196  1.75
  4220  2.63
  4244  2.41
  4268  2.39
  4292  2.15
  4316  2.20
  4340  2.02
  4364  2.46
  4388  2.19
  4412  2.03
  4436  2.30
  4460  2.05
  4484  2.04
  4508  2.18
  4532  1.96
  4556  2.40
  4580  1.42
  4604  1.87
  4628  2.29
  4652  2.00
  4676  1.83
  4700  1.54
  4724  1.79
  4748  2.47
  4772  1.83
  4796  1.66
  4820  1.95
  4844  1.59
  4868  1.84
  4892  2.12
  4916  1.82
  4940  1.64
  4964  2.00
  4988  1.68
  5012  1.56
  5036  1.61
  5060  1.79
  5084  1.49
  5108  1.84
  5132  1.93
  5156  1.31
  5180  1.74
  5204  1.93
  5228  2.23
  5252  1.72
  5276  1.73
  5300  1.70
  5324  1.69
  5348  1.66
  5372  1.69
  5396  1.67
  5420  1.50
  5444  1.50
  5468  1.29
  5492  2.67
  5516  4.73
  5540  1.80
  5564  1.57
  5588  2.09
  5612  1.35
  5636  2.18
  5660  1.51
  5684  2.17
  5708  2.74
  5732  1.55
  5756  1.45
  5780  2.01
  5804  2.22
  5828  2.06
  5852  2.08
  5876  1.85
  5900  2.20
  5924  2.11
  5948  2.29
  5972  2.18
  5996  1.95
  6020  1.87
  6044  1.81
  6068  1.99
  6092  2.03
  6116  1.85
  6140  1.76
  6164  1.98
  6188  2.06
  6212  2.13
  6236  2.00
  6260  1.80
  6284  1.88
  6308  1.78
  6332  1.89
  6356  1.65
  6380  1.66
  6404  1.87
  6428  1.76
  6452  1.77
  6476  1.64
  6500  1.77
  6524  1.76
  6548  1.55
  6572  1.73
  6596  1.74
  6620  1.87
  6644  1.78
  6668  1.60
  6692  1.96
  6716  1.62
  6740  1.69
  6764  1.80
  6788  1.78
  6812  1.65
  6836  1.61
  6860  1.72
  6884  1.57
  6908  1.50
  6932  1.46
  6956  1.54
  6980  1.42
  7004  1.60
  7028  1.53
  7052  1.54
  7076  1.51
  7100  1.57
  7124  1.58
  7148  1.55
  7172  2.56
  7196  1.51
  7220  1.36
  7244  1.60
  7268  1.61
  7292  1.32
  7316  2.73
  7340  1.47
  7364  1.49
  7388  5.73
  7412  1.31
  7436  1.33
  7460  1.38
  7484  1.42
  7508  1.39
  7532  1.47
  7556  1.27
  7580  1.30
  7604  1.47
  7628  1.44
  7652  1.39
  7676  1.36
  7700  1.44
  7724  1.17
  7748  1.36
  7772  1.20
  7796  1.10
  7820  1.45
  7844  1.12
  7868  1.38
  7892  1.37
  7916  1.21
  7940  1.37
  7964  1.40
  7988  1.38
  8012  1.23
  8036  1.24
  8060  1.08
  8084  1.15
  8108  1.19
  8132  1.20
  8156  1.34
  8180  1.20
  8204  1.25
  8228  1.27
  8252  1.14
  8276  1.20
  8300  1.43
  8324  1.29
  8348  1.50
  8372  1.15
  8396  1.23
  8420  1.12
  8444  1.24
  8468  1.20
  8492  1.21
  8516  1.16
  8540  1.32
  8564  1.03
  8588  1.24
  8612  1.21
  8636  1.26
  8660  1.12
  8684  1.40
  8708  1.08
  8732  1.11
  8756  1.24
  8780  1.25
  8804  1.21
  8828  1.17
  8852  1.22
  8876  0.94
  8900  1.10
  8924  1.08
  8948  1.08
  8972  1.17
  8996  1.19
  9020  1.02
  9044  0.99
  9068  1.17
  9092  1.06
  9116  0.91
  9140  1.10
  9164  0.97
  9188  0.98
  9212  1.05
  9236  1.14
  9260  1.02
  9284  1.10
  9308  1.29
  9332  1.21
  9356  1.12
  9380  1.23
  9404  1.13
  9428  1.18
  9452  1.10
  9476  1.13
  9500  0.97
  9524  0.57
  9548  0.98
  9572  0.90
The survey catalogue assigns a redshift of 0.48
